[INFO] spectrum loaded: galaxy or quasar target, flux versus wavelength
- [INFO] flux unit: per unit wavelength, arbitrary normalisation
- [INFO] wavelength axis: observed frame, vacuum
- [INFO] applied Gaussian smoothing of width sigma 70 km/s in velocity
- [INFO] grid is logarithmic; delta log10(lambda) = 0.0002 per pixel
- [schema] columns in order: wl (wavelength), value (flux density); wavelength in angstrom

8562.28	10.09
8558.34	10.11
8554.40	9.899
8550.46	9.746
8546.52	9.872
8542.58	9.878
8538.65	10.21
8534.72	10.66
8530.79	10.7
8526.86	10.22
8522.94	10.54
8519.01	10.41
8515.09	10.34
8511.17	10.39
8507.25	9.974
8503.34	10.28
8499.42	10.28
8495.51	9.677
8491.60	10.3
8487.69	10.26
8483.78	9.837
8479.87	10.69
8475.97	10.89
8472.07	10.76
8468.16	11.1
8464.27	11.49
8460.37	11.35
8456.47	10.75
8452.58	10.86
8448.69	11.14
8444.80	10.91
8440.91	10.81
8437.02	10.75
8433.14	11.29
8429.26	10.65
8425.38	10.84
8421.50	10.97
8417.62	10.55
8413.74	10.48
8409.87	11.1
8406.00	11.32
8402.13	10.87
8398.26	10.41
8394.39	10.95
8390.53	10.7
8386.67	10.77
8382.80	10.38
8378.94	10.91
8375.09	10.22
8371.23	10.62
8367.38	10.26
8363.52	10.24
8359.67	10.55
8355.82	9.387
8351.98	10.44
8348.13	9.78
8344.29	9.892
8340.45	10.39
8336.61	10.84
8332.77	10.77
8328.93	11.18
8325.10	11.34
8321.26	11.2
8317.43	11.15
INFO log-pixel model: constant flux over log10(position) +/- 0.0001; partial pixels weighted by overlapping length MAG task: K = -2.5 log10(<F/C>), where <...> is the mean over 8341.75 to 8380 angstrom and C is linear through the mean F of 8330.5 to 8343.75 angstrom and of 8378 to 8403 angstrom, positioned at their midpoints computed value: 0.04 mag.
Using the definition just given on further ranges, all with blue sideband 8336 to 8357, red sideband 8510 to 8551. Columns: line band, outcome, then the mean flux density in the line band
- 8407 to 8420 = -0.06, 10.8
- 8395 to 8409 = -0.08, 10.9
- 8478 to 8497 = 0.01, 10.2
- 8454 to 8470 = -0.10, 11.2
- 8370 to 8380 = -0.04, 10.6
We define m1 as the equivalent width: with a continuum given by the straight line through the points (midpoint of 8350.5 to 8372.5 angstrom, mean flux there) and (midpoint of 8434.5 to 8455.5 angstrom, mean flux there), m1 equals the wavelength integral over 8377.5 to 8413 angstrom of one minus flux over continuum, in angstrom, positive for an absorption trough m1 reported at -1.03 angstrom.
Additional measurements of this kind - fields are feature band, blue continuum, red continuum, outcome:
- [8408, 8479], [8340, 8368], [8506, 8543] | -4.8 angstrom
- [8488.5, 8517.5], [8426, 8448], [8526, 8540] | 1.2 angstrom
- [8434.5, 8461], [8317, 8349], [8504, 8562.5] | -1.3 angstrom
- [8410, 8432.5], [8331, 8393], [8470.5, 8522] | -0.9 angstrom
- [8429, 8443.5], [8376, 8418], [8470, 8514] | -0.5 angstrom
